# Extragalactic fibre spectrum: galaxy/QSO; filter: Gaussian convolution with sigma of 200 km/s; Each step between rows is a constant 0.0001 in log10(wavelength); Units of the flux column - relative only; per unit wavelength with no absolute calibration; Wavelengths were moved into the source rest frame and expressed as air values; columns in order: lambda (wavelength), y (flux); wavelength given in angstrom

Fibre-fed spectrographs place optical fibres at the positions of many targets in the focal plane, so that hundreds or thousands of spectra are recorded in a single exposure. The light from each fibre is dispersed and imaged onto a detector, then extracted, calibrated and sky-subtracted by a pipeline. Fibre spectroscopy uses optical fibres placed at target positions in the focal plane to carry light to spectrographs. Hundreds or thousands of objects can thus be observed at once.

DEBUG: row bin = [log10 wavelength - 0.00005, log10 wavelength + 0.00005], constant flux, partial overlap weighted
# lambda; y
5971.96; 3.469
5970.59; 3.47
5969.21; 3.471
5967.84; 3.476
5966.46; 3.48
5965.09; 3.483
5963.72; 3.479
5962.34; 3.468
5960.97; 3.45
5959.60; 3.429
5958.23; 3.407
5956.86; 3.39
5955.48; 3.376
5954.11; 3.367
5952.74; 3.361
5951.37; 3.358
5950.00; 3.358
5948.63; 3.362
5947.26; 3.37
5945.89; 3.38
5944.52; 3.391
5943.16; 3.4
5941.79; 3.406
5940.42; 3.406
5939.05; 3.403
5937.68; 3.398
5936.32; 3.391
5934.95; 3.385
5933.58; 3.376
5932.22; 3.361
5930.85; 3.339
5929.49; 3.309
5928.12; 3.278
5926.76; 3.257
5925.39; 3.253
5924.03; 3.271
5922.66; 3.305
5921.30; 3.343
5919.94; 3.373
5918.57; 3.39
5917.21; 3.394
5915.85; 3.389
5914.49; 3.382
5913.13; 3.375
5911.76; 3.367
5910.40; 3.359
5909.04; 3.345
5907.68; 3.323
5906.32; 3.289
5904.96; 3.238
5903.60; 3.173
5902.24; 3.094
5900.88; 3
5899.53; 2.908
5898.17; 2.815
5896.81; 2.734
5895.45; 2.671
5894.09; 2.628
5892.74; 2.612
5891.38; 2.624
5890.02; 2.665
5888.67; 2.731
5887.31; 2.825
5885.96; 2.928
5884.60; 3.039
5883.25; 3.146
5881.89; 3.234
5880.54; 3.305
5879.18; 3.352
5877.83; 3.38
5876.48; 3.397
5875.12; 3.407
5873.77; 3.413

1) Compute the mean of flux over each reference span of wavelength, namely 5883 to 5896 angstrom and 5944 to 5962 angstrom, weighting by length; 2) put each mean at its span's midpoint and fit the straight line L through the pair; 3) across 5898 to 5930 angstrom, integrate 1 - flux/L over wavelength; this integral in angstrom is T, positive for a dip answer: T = -2.7 angstrom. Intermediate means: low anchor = 2.78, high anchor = 3.39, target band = 3.27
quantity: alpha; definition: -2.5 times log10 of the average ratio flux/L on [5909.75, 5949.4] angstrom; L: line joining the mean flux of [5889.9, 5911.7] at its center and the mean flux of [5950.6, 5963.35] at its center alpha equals -0.05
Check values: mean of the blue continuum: 2.99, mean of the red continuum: 3.4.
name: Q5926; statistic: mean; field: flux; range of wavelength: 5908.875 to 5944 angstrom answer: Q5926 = 3.36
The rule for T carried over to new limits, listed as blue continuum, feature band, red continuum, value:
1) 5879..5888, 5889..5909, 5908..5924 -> 1.89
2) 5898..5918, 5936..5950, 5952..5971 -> -0.09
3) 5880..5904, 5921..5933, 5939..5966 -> -0.43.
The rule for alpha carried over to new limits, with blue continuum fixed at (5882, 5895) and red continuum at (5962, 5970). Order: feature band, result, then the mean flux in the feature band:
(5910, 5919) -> -0.116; 3.38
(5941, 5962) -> -0.013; 3.39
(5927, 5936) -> -0.053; 3.34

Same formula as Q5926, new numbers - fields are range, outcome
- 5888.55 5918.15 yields 3.06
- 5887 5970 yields 3.26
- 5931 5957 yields 3.38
